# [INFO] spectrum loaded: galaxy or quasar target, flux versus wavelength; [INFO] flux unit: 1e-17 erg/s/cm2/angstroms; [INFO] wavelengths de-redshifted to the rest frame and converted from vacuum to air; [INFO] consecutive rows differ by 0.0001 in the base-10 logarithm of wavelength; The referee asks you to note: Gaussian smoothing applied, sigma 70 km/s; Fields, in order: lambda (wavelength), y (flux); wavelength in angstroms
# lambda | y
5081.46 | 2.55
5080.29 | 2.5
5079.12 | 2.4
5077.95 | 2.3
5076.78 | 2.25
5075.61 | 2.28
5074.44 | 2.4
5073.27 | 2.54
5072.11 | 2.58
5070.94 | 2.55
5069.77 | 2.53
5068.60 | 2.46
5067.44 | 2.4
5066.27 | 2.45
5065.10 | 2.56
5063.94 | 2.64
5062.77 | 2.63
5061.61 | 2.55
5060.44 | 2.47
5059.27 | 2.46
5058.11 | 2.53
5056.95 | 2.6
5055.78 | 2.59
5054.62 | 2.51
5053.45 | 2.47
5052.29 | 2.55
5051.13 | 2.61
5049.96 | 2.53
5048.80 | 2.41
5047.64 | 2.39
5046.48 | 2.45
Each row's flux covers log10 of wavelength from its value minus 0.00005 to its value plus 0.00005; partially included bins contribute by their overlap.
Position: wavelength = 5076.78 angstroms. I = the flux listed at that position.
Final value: 2.25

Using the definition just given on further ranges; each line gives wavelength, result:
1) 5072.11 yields 2.58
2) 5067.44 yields 2.4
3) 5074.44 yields 2.4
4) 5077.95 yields 2.3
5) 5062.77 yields 2.63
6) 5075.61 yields 2.28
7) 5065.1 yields 2.56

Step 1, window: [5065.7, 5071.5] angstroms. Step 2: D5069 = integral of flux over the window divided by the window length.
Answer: 2.48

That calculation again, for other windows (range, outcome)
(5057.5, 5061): 2.49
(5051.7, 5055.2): 2.51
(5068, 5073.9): 2.53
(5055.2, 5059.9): 2.54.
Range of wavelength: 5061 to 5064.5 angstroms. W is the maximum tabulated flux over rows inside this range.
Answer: 2.64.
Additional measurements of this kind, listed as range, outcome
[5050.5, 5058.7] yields 2.61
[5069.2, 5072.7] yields 2.58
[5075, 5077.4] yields 2.28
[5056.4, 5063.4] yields 2.63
